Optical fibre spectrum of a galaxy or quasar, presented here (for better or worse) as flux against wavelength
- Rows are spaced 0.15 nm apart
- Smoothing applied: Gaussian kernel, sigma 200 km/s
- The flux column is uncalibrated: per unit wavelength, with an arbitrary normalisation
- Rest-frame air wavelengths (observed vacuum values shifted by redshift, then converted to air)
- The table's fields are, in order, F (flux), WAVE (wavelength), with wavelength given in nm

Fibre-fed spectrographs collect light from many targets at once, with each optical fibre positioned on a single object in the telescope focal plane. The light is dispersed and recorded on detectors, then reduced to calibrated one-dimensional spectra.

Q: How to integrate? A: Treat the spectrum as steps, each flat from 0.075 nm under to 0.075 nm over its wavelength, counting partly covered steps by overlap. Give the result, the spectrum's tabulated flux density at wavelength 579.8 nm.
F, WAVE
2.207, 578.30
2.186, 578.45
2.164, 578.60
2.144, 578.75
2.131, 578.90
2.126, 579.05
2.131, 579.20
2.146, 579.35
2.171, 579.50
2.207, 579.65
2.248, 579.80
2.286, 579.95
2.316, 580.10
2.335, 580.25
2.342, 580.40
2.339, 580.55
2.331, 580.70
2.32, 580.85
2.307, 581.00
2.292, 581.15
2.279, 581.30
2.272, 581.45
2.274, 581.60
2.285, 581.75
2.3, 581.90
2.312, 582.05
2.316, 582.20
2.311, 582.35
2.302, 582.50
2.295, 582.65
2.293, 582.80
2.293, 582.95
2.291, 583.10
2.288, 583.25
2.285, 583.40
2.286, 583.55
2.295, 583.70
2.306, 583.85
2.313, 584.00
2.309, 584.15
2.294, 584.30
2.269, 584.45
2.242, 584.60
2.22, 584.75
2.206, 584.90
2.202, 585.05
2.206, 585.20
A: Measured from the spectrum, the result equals 2.248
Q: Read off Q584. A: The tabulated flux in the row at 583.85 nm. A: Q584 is 2.306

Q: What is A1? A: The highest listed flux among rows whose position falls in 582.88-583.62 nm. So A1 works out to 2.293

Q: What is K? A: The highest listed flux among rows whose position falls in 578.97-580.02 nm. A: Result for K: 2.286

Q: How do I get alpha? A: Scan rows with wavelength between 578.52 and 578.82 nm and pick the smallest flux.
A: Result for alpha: 2.144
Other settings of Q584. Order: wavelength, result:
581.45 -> 2.272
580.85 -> 2.32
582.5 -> 2.302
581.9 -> 2.3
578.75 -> 2.144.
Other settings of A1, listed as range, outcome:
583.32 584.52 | 2.313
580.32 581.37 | 2.342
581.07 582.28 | 2.316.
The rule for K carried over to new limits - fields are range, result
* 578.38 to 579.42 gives 2.186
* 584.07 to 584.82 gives 2.309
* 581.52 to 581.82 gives 2.285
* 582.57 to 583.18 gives 2.295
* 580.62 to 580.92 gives 2.331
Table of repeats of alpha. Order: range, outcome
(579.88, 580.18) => 2.286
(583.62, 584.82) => 2.22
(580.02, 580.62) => 2.316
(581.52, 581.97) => 2.274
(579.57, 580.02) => 2.207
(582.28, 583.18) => 2.291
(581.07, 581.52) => 2.272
